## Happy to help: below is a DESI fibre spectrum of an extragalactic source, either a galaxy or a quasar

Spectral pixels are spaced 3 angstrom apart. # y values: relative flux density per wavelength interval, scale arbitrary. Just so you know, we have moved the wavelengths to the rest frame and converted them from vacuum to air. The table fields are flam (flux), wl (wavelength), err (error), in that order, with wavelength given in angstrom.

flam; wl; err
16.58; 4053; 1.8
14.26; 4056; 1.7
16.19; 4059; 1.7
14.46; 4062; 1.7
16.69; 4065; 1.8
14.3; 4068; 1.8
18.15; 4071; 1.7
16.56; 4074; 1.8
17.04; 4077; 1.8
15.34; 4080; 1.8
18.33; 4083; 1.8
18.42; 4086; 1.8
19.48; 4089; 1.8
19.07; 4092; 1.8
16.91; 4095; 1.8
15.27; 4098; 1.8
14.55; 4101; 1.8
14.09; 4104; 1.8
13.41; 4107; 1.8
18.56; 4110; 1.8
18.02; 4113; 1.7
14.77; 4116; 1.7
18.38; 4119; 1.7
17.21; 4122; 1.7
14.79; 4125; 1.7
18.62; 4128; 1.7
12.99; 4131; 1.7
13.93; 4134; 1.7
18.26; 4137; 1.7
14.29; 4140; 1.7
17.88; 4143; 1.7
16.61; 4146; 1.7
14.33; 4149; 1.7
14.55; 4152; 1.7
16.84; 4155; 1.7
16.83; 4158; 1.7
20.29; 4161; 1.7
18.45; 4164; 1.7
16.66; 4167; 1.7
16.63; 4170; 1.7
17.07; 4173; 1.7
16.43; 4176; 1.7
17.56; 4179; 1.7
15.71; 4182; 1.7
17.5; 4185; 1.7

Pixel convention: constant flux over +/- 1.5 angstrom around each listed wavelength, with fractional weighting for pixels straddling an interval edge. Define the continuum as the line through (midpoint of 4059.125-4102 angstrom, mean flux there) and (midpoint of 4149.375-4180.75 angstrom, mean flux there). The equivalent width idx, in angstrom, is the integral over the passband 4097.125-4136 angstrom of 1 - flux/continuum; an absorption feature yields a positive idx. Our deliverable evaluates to 2.5 angstrom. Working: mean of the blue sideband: 16.8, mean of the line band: 15.8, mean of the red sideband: 17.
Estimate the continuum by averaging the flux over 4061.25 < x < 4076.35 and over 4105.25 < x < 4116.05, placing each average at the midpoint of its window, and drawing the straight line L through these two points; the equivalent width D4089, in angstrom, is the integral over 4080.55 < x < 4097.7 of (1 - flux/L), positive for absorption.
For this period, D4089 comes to -1.9 angstrom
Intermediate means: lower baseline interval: 16.2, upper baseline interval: 16.3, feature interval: 18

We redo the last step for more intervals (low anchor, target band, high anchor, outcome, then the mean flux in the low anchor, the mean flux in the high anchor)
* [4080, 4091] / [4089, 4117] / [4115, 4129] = 2.1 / 18.3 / 16.8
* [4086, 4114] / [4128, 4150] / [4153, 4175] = 1.8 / 16.7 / 17.4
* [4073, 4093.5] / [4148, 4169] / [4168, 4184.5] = 0.0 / 17.8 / 16.7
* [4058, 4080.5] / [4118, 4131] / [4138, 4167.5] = -0.2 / 16.1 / 16.7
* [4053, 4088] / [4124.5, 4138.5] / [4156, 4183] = 1.0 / 16.4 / 17.3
